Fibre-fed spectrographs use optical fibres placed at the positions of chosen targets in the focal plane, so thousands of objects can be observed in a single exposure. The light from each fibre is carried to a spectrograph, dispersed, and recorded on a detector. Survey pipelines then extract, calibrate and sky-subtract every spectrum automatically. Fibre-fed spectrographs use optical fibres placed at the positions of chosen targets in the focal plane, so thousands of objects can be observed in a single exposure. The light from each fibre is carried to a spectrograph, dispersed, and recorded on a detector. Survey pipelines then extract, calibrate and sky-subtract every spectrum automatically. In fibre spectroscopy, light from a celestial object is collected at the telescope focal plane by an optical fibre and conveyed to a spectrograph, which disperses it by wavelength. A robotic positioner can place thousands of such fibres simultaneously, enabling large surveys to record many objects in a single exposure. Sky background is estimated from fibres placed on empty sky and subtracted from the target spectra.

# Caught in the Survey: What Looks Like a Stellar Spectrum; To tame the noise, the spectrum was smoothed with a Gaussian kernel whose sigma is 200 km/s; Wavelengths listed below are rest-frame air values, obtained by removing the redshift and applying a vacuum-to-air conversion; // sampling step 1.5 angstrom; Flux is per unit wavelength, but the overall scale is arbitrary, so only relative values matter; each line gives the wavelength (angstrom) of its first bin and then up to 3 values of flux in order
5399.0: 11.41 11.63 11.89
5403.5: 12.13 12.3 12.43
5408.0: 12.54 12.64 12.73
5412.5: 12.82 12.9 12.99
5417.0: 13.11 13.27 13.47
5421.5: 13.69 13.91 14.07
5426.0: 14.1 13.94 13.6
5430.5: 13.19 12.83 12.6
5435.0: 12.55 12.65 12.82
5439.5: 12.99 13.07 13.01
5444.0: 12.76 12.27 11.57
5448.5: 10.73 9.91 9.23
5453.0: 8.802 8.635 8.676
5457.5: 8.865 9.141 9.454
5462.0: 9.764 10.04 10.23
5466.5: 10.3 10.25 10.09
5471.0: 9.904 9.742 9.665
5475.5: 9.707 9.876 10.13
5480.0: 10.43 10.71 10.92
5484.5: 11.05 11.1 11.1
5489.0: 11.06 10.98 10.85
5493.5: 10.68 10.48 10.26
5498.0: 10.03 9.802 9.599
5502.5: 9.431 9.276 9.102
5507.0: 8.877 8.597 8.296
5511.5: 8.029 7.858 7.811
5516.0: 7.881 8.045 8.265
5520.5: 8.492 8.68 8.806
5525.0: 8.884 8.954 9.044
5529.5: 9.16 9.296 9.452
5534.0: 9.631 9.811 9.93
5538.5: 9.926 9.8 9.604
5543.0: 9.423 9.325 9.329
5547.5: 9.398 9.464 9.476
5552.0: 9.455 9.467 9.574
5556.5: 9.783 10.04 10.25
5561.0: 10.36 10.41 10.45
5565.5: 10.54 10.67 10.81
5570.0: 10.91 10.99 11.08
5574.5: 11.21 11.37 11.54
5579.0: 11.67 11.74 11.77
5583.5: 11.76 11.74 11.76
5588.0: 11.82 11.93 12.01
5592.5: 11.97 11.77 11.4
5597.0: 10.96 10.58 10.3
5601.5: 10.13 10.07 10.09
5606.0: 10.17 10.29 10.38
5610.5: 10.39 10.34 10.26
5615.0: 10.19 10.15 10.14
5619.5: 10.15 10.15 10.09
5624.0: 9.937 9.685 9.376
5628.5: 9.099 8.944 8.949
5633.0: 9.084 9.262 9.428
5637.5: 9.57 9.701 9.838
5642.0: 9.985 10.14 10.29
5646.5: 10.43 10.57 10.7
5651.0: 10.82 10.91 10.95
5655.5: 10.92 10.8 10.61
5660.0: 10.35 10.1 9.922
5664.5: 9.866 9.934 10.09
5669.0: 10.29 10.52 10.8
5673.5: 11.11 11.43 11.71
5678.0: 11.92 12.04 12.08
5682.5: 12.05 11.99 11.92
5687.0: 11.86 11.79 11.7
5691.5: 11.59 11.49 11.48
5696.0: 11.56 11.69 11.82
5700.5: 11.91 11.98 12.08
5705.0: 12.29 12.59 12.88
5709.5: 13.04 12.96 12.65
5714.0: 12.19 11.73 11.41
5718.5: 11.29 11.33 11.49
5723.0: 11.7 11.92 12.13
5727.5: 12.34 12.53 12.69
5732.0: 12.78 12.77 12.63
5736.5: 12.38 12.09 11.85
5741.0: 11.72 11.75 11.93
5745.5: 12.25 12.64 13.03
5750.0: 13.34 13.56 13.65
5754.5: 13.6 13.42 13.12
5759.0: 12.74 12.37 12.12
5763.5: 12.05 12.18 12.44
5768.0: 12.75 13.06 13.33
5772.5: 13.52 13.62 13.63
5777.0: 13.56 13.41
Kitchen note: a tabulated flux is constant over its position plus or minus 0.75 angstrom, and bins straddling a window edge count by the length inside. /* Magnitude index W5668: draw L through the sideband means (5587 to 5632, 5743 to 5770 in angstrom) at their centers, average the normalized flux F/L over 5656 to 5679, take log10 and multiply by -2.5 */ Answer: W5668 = 0.07 mag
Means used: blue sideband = 10.4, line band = 10.6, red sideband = 12.8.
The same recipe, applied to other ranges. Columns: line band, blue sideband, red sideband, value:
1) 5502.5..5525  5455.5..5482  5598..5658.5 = 0.169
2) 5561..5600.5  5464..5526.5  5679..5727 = -0.067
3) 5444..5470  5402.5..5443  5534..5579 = 0.230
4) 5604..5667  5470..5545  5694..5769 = 0.110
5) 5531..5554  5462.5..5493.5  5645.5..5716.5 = 0.125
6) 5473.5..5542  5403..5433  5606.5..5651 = 0.228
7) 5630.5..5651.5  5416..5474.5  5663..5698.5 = 0.150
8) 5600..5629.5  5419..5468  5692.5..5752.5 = 0.191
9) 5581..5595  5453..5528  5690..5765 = -0.111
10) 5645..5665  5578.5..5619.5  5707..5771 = 0.099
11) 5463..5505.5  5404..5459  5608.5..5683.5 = 0.149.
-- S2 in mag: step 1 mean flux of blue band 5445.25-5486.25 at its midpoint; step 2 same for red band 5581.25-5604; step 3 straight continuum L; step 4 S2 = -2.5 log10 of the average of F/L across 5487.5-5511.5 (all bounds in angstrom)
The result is 0.06 mag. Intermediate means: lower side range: 10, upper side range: 11.3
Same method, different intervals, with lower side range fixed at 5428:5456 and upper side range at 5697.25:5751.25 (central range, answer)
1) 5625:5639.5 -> 0.28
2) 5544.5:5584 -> 0.14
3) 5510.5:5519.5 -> 0.43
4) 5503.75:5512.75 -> 0.35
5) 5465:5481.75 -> 0.18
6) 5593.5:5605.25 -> 0.13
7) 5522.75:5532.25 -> 0.30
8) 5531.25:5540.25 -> 0.22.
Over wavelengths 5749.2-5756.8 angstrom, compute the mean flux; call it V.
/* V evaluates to 13.5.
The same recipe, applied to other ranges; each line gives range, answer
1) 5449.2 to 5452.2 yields 9.6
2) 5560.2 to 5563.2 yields 10.4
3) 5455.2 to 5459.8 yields 8.9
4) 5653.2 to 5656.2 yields 10.9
